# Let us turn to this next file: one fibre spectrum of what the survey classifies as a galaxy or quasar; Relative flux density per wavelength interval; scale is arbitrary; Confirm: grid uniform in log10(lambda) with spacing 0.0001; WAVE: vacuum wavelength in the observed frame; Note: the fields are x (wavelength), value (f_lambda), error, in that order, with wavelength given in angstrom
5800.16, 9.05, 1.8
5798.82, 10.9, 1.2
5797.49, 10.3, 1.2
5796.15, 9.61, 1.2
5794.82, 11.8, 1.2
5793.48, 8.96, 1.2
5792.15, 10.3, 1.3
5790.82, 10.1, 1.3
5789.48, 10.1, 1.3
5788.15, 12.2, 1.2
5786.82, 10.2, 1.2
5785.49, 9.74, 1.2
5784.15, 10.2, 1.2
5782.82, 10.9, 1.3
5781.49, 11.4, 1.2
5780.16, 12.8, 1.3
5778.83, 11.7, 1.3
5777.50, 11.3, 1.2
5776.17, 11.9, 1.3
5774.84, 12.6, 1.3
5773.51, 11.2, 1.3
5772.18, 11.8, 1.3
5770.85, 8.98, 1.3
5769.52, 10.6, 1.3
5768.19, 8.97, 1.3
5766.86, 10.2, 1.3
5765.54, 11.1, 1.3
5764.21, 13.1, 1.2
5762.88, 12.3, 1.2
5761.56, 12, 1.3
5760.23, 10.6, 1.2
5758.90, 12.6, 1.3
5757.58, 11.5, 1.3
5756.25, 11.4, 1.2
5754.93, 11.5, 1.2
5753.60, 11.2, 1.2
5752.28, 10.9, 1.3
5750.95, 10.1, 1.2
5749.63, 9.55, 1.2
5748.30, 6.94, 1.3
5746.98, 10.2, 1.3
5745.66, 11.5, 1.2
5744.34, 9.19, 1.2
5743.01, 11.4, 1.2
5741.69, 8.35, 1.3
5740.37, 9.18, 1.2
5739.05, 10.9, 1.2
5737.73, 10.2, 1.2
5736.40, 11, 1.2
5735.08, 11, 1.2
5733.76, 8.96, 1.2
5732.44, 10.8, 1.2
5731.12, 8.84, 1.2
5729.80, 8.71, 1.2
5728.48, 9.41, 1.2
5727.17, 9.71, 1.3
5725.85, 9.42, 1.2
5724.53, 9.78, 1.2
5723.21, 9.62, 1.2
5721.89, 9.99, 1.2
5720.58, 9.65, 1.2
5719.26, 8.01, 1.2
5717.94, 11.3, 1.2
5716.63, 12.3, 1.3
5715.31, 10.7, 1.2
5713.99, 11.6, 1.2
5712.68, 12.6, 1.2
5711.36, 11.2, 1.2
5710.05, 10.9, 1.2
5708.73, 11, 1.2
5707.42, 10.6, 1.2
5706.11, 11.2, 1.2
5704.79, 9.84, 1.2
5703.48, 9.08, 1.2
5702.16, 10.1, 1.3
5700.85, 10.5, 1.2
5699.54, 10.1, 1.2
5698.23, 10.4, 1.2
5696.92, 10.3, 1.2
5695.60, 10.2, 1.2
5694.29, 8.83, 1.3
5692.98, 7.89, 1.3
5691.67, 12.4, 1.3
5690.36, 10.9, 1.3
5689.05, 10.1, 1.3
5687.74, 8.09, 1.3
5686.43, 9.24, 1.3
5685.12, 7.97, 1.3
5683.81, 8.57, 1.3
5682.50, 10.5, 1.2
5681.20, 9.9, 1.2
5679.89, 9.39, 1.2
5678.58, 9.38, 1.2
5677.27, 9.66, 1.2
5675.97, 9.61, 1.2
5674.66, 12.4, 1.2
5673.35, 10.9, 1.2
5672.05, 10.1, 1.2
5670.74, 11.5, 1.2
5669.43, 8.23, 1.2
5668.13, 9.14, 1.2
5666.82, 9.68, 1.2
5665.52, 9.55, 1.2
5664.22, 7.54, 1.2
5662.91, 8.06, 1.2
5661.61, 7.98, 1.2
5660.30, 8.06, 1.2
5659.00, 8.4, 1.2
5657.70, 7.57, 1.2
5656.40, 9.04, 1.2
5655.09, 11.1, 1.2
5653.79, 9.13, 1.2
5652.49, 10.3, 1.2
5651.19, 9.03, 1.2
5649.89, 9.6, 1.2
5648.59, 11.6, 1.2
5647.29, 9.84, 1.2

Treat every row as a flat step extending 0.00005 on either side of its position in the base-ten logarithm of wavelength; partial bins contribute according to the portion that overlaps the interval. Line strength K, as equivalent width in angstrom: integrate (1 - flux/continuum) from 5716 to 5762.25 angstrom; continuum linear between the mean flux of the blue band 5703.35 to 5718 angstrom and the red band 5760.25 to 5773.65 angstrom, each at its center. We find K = 3.43 angstrom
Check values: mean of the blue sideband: 11.1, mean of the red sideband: 11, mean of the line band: 10.2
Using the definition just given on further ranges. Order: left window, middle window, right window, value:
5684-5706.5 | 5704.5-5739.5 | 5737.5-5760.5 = -0.9 angstrom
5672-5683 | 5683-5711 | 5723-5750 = 0.3 angstrom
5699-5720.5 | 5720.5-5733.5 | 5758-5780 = 1.5 angstrom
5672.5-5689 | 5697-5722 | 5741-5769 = -1.3 angstrom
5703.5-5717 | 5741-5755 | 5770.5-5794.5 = 1.3 angstrom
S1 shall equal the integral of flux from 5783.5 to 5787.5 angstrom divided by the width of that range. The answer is 10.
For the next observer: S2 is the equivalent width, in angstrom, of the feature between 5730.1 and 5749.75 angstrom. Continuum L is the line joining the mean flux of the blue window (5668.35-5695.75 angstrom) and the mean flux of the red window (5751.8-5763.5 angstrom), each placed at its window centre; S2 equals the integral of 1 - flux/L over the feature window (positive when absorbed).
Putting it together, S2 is 2.3 angstrom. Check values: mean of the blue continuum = 9.78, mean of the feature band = 9.85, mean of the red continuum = 11.6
